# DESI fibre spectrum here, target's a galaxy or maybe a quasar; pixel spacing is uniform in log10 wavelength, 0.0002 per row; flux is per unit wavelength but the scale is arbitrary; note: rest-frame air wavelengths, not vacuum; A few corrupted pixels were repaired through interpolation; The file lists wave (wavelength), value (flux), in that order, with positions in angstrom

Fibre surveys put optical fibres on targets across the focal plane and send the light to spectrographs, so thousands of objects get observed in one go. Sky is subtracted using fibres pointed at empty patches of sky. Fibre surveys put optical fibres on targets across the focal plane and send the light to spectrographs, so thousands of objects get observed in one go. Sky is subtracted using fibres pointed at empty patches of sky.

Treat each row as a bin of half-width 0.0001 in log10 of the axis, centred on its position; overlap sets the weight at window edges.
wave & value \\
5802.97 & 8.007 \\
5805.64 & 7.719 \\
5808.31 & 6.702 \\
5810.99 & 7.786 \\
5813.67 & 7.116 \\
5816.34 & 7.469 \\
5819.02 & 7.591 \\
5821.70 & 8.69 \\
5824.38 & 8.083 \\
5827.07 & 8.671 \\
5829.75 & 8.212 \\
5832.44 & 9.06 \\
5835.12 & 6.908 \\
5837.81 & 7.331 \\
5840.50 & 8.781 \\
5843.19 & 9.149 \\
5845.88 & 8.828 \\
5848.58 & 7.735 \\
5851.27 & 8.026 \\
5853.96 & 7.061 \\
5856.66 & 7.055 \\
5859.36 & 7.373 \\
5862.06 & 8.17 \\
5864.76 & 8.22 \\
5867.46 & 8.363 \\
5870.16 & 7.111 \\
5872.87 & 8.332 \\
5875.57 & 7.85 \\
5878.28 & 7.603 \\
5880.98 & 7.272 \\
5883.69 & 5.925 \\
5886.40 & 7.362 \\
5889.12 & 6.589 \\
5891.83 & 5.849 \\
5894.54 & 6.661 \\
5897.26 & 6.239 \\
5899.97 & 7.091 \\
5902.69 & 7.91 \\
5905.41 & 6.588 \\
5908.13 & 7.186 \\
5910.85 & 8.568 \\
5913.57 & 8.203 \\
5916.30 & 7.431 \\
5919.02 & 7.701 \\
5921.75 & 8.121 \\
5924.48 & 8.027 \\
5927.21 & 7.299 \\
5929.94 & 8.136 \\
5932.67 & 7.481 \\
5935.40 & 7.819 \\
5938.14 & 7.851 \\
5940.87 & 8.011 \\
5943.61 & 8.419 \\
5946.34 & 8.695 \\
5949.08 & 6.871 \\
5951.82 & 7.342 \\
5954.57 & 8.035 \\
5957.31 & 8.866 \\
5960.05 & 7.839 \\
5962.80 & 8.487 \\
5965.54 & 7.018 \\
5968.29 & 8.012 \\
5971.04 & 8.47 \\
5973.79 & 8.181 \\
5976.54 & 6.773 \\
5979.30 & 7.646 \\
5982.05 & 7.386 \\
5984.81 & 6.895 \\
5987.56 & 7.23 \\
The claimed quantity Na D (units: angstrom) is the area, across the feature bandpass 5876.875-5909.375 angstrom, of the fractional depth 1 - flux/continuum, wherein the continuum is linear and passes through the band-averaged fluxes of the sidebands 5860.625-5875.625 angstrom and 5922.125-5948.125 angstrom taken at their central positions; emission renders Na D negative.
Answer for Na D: 4.6 angstrom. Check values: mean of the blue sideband 8.02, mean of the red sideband 7.96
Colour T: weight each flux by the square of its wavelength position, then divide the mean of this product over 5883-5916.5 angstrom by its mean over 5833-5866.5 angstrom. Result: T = 0.9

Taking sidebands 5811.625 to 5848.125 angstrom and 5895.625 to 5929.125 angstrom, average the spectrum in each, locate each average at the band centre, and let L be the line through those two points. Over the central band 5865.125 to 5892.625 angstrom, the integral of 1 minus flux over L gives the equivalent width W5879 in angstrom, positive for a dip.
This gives 1.73 angstrom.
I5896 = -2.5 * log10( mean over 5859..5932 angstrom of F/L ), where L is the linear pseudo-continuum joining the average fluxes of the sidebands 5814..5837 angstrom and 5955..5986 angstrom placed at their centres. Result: 0.07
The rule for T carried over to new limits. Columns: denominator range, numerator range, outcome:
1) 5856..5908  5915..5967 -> 1.11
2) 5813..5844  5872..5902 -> 0.88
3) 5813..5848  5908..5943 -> 1.00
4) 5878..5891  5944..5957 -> 1.18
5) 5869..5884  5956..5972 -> 1.12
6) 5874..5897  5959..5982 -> 1.16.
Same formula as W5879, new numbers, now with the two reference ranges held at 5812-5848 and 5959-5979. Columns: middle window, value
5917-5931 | 0.2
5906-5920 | 0.3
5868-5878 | 0.3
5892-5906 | 2.0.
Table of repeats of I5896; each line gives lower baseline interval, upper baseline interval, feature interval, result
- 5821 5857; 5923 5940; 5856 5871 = 0.04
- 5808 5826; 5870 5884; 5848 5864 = 0.00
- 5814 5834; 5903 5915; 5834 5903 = 0.06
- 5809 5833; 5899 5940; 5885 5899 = 0.19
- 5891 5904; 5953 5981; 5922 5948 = -0.08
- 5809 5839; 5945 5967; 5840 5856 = -0.04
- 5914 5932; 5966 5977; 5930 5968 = -0.01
